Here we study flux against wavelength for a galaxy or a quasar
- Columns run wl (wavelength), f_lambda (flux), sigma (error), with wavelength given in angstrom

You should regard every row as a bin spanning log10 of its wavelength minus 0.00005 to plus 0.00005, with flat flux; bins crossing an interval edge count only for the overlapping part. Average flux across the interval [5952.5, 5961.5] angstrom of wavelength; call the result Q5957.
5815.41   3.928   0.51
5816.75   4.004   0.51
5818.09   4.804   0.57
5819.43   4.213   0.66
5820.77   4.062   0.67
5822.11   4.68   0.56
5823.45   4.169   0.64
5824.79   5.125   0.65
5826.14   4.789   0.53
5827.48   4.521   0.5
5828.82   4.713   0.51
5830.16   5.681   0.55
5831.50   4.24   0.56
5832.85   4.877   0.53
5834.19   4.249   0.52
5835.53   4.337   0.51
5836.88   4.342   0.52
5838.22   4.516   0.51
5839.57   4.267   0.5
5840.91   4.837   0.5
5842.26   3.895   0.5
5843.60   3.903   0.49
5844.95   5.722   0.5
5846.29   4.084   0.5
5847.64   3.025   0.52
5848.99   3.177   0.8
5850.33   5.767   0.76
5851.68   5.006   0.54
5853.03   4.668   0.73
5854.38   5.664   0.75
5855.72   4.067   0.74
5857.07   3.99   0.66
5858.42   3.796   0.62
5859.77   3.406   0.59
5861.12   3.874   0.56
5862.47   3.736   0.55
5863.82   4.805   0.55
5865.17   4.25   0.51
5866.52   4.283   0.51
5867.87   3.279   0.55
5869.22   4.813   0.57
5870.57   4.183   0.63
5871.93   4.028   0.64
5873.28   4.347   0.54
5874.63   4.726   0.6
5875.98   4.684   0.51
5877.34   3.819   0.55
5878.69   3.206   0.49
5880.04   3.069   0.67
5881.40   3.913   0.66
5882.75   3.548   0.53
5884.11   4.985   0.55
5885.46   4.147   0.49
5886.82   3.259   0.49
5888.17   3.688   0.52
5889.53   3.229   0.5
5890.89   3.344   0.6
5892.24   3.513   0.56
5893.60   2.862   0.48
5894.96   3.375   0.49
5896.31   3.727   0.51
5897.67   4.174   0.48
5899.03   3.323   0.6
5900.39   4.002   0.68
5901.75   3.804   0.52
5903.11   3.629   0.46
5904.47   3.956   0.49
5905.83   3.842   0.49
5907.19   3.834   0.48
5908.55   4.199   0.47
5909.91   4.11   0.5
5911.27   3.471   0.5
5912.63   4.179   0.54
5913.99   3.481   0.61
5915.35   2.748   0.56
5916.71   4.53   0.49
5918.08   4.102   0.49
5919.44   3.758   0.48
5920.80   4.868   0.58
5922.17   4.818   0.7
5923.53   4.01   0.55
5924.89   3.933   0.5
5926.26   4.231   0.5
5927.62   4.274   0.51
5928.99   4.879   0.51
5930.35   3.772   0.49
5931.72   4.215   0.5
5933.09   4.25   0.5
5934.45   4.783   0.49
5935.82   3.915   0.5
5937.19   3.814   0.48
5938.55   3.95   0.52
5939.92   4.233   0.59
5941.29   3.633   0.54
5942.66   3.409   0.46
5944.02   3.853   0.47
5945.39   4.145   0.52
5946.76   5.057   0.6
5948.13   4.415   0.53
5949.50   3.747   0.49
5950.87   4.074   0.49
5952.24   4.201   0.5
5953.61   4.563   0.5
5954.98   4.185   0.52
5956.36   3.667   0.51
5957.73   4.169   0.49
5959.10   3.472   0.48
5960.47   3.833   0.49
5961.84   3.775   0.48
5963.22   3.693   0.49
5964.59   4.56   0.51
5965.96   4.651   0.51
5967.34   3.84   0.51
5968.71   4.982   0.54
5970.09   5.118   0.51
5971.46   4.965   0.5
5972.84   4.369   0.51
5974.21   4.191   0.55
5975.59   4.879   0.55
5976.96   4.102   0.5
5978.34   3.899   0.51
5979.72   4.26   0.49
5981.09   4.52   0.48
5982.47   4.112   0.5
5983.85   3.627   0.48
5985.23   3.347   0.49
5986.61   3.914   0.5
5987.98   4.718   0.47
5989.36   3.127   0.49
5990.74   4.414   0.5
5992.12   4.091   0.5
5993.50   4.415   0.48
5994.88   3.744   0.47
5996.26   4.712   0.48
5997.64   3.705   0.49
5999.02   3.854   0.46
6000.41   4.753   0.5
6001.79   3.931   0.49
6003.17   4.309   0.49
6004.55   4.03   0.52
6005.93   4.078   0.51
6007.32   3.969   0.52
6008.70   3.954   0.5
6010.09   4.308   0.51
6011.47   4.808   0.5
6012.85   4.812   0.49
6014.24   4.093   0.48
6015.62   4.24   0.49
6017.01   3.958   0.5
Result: 3.98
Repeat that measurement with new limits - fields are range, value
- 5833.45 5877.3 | 4.3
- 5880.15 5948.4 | 3.93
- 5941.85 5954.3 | 4.16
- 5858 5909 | 3.86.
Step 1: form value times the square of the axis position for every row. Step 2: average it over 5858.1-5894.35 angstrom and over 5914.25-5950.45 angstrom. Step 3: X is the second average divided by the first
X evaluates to 1.08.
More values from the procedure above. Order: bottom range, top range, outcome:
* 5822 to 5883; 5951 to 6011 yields 1.01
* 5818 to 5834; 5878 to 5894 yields 0.79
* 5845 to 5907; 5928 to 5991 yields 1.08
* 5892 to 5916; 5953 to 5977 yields 1.19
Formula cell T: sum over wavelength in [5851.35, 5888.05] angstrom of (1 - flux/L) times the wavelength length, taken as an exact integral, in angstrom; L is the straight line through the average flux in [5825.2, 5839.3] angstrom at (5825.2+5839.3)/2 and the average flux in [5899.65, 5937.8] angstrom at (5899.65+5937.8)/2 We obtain 2.2 angstrom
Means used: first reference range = 4.62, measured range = 4.12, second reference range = 4.05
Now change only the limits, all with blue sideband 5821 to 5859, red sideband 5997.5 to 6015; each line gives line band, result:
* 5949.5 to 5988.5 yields 0.8 angstrom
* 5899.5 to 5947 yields 3.5 angstrom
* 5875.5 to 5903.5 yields 4.7 angstrom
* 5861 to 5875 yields 0.8 angstrom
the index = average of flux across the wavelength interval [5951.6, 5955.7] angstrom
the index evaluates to 4.31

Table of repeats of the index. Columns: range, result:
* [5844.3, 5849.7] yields 4.01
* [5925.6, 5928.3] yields 4.26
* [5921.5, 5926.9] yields 4.25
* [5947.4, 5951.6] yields 4.09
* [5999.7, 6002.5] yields 4.33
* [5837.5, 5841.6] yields 4.53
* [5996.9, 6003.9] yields 4.11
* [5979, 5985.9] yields 3.97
